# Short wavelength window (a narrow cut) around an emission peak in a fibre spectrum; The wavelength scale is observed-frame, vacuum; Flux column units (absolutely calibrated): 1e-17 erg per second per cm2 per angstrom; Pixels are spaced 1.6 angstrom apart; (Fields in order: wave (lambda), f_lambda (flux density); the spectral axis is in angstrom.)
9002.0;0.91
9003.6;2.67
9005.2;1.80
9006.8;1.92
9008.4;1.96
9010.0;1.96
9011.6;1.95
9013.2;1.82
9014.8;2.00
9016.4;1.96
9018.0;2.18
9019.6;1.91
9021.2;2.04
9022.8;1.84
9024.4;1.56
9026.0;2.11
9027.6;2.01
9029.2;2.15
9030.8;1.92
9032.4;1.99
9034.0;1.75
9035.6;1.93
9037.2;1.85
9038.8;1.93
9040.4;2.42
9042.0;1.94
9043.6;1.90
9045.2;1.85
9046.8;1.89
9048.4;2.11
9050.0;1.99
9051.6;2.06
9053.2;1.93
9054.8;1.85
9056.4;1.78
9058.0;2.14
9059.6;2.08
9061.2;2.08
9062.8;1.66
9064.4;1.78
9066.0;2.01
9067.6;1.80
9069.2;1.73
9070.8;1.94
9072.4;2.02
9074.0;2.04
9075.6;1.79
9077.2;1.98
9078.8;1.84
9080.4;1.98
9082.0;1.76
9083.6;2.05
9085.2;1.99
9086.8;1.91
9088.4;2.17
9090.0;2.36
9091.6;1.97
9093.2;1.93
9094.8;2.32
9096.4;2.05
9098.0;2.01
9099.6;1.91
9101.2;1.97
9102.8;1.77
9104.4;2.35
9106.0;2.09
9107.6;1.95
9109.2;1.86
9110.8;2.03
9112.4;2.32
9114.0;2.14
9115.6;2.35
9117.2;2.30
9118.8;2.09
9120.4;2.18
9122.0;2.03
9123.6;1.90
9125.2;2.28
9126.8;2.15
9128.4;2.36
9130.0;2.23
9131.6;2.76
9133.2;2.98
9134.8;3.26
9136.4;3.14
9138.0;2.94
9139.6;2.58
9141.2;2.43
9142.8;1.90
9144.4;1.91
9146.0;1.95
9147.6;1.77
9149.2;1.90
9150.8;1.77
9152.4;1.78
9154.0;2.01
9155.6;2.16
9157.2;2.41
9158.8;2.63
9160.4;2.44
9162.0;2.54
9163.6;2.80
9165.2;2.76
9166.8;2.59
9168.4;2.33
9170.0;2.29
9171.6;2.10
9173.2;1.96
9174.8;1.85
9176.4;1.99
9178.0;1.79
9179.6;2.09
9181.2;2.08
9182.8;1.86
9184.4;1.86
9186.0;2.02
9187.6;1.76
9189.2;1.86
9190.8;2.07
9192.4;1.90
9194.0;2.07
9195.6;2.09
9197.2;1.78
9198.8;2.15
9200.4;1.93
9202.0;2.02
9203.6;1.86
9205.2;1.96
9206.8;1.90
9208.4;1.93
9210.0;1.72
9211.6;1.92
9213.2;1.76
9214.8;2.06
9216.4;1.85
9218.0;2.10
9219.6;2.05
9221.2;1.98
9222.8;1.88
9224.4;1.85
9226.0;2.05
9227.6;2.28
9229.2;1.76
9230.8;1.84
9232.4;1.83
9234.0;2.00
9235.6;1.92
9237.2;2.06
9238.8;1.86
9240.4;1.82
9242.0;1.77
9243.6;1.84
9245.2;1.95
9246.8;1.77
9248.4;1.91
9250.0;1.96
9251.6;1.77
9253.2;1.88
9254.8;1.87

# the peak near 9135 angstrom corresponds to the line Halpha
